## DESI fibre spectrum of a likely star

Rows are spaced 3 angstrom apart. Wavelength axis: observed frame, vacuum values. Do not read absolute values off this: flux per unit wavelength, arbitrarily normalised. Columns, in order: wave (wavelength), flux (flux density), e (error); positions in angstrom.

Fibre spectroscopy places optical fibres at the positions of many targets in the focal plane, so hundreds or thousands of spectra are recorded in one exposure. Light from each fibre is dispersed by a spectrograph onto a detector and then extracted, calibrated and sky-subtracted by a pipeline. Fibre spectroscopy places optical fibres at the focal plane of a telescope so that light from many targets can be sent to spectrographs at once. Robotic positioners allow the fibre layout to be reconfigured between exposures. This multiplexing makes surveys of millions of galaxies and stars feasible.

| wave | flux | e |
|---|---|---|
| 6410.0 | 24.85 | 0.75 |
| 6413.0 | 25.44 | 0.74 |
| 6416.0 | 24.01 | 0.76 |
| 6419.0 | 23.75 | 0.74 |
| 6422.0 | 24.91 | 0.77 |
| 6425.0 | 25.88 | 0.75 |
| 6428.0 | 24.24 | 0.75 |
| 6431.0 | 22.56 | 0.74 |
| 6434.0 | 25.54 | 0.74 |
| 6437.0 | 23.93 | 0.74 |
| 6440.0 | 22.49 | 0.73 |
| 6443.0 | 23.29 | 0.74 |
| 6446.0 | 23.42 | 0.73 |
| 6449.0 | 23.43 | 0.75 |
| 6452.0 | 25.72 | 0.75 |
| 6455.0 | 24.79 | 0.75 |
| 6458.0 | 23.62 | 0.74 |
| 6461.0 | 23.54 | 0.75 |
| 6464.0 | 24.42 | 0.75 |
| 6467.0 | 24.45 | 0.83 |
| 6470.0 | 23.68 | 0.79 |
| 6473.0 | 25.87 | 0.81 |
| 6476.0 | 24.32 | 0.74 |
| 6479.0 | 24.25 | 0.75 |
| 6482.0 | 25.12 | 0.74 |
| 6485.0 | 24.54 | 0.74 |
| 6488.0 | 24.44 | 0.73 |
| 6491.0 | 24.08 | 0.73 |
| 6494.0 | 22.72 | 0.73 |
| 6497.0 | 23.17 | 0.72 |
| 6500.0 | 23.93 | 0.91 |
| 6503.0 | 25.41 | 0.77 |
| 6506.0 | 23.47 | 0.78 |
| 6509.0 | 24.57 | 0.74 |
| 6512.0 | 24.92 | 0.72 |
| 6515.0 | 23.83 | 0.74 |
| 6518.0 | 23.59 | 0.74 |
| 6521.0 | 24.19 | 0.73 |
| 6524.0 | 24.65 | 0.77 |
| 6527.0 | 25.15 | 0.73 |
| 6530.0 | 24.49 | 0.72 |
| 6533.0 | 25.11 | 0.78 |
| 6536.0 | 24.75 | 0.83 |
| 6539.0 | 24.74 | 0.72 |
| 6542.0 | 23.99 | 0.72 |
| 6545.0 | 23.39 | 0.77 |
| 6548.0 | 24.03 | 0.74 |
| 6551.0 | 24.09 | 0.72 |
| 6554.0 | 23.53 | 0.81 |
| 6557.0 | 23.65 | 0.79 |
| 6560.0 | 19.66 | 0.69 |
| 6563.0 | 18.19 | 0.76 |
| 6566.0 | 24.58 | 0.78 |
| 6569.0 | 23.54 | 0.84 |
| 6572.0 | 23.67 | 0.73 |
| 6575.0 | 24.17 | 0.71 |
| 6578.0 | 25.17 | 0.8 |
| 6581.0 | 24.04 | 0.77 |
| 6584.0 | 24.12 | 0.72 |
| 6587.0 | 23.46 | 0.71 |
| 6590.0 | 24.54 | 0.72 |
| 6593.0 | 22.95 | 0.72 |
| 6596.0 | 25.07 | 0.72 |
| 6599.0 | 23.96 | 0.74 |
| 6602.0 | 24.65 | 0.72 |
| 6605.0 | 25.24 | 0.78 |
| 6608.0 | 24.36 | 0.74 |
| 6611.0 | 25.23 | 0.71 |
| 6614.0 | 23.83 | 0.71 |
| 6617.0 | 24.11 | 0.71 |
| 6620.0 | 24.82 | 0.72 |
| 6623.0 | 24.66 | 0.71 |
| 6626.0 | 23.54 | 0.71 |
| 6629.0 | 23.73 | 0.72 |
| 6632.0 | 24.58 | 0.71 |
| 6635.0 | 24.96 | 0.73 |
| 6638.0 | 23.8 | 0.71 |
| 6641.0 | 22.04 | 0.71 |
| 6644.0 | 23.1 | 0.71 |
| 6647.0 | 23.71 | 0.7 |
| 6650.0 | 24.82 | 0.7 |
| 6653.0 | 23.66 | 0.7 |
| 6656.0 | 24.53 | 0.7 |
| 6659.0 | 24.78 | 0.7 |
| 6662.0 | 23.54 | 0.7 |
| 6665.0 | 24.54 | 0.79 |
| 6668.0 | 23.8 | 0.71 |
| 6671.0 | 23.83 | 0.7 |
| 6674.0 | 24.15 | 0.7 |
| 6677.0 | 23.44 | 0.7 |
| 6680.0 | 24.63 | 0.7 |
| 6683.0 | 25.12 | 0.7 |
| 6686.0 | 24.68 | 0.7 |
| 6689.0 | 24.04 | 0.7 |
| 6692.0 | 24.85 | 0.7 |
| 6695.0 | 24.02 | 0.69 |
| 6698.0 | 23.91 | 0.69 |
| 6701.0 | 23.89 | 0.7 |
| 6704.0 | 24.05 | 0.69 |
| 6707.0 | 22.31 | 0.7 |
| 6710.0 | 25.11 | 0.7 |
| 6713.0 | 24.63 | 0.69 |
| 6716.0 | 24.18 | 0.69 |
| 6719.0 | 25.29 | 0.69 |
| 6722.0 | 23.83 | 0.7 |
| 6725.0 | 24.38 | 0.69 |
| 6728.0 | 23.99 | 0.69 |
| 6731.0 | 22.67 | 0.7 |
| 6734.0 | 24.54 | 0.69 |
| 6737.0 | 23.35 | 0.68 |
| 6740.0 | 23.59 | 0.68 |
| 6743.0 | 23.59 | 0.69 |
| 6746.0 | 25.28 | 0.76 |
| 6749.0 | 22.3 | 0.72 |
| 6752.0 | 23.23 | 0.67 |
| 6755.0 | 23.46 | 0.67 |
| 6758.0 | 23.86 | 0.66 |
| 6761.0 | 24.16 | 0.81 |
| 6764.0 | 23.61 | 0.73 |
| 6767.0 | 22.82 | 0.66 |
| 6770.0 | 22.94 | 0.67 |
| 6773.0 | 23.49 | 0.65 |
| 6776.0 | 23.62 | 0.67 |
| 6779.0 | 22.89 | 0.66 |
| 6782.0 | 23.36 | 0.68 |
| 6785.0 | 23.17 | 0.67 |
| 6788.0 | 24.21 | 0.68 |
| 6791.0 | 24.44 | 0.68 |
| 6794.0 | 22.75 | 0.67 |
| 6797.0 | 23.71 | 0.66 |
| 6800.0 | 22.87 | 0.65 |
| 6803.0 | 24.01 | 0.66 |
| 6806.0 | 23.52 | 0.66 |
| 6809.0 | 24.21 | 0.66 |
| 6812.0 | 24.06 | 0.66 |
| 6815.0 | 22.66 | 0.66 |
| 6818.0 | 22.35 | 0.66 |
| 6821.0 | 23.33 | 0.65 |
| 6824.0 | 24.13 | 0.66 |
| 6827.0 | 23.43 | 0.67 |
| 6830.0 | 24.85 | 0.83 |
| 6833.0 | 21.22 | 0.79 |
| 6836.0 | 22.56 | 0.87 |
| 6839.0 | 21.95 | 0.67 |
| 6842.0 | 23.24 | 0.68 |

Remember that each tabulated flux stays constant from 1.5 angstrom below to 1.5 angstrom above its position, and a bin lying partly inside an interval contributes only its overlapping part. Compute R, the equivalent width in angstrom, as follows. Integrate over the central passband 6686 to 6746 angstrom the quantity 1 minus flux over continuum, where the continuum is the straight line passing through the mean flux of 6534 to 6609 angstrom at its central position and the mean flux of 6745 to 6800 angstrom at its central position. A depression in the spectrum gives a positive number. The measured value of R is -1.3 angstrom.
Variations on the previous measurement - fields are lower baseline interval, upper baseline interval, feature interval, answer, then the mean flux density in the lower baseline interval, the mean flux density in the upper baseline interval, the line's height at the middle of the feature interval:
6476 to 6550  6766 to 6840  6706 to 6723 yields -0.5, 24.3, 23.3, 23.6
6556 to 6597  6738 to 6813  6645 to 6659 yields -0.5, 23.3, 23.6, 23.4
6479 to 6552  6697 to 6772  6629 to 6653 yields 0.2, 24.3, 23.8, 24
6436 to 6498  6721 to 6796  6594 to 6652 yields -1.0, 24.1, 23.6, 23.8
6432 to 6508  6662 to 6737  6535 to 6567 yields 1.4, 24.1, 24.1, 24.1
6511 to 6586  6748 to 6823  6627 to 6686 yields -1.1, 23.8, 23.4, 23.6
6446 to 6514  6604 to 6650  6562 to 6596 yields 0.7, 24.3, 24.1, 24.2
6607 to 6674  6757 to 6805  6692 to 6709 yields 0.0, 24.1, 23.5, 23.8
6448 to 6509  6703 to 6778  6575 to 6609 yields -0.4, 24.3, 23.8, 24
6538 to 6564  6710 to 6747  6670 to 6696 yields -0.6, 22.9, 24.1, 23.8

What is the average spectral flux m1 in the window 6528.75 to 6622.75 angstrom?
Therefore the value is 23.9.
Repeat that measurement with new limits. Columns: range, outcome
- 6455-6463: 23.9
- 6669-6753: 24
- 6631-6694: 24.1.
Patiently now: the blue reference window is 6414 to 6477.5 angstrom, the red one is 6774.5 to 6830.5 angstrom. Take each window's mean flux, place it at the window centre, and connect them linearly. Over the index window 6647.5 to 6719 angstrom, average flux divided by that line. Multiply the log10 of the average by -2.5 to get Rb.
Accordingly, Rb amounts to -0.02 mag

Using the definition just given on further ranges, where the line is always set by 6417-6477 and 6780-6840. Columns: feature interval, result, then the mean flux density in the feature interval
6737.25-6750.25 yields -0.01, 23.7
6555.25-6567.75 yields 0.11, 21.6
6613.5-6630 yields -0.02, 24.1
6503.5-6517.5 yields -0.01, 24.2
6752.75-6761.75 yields -0.01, 23.7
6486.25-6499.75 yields 0.02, 23.7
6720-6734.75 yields -0.02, 23.9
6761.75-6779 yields 0.01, 23.3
